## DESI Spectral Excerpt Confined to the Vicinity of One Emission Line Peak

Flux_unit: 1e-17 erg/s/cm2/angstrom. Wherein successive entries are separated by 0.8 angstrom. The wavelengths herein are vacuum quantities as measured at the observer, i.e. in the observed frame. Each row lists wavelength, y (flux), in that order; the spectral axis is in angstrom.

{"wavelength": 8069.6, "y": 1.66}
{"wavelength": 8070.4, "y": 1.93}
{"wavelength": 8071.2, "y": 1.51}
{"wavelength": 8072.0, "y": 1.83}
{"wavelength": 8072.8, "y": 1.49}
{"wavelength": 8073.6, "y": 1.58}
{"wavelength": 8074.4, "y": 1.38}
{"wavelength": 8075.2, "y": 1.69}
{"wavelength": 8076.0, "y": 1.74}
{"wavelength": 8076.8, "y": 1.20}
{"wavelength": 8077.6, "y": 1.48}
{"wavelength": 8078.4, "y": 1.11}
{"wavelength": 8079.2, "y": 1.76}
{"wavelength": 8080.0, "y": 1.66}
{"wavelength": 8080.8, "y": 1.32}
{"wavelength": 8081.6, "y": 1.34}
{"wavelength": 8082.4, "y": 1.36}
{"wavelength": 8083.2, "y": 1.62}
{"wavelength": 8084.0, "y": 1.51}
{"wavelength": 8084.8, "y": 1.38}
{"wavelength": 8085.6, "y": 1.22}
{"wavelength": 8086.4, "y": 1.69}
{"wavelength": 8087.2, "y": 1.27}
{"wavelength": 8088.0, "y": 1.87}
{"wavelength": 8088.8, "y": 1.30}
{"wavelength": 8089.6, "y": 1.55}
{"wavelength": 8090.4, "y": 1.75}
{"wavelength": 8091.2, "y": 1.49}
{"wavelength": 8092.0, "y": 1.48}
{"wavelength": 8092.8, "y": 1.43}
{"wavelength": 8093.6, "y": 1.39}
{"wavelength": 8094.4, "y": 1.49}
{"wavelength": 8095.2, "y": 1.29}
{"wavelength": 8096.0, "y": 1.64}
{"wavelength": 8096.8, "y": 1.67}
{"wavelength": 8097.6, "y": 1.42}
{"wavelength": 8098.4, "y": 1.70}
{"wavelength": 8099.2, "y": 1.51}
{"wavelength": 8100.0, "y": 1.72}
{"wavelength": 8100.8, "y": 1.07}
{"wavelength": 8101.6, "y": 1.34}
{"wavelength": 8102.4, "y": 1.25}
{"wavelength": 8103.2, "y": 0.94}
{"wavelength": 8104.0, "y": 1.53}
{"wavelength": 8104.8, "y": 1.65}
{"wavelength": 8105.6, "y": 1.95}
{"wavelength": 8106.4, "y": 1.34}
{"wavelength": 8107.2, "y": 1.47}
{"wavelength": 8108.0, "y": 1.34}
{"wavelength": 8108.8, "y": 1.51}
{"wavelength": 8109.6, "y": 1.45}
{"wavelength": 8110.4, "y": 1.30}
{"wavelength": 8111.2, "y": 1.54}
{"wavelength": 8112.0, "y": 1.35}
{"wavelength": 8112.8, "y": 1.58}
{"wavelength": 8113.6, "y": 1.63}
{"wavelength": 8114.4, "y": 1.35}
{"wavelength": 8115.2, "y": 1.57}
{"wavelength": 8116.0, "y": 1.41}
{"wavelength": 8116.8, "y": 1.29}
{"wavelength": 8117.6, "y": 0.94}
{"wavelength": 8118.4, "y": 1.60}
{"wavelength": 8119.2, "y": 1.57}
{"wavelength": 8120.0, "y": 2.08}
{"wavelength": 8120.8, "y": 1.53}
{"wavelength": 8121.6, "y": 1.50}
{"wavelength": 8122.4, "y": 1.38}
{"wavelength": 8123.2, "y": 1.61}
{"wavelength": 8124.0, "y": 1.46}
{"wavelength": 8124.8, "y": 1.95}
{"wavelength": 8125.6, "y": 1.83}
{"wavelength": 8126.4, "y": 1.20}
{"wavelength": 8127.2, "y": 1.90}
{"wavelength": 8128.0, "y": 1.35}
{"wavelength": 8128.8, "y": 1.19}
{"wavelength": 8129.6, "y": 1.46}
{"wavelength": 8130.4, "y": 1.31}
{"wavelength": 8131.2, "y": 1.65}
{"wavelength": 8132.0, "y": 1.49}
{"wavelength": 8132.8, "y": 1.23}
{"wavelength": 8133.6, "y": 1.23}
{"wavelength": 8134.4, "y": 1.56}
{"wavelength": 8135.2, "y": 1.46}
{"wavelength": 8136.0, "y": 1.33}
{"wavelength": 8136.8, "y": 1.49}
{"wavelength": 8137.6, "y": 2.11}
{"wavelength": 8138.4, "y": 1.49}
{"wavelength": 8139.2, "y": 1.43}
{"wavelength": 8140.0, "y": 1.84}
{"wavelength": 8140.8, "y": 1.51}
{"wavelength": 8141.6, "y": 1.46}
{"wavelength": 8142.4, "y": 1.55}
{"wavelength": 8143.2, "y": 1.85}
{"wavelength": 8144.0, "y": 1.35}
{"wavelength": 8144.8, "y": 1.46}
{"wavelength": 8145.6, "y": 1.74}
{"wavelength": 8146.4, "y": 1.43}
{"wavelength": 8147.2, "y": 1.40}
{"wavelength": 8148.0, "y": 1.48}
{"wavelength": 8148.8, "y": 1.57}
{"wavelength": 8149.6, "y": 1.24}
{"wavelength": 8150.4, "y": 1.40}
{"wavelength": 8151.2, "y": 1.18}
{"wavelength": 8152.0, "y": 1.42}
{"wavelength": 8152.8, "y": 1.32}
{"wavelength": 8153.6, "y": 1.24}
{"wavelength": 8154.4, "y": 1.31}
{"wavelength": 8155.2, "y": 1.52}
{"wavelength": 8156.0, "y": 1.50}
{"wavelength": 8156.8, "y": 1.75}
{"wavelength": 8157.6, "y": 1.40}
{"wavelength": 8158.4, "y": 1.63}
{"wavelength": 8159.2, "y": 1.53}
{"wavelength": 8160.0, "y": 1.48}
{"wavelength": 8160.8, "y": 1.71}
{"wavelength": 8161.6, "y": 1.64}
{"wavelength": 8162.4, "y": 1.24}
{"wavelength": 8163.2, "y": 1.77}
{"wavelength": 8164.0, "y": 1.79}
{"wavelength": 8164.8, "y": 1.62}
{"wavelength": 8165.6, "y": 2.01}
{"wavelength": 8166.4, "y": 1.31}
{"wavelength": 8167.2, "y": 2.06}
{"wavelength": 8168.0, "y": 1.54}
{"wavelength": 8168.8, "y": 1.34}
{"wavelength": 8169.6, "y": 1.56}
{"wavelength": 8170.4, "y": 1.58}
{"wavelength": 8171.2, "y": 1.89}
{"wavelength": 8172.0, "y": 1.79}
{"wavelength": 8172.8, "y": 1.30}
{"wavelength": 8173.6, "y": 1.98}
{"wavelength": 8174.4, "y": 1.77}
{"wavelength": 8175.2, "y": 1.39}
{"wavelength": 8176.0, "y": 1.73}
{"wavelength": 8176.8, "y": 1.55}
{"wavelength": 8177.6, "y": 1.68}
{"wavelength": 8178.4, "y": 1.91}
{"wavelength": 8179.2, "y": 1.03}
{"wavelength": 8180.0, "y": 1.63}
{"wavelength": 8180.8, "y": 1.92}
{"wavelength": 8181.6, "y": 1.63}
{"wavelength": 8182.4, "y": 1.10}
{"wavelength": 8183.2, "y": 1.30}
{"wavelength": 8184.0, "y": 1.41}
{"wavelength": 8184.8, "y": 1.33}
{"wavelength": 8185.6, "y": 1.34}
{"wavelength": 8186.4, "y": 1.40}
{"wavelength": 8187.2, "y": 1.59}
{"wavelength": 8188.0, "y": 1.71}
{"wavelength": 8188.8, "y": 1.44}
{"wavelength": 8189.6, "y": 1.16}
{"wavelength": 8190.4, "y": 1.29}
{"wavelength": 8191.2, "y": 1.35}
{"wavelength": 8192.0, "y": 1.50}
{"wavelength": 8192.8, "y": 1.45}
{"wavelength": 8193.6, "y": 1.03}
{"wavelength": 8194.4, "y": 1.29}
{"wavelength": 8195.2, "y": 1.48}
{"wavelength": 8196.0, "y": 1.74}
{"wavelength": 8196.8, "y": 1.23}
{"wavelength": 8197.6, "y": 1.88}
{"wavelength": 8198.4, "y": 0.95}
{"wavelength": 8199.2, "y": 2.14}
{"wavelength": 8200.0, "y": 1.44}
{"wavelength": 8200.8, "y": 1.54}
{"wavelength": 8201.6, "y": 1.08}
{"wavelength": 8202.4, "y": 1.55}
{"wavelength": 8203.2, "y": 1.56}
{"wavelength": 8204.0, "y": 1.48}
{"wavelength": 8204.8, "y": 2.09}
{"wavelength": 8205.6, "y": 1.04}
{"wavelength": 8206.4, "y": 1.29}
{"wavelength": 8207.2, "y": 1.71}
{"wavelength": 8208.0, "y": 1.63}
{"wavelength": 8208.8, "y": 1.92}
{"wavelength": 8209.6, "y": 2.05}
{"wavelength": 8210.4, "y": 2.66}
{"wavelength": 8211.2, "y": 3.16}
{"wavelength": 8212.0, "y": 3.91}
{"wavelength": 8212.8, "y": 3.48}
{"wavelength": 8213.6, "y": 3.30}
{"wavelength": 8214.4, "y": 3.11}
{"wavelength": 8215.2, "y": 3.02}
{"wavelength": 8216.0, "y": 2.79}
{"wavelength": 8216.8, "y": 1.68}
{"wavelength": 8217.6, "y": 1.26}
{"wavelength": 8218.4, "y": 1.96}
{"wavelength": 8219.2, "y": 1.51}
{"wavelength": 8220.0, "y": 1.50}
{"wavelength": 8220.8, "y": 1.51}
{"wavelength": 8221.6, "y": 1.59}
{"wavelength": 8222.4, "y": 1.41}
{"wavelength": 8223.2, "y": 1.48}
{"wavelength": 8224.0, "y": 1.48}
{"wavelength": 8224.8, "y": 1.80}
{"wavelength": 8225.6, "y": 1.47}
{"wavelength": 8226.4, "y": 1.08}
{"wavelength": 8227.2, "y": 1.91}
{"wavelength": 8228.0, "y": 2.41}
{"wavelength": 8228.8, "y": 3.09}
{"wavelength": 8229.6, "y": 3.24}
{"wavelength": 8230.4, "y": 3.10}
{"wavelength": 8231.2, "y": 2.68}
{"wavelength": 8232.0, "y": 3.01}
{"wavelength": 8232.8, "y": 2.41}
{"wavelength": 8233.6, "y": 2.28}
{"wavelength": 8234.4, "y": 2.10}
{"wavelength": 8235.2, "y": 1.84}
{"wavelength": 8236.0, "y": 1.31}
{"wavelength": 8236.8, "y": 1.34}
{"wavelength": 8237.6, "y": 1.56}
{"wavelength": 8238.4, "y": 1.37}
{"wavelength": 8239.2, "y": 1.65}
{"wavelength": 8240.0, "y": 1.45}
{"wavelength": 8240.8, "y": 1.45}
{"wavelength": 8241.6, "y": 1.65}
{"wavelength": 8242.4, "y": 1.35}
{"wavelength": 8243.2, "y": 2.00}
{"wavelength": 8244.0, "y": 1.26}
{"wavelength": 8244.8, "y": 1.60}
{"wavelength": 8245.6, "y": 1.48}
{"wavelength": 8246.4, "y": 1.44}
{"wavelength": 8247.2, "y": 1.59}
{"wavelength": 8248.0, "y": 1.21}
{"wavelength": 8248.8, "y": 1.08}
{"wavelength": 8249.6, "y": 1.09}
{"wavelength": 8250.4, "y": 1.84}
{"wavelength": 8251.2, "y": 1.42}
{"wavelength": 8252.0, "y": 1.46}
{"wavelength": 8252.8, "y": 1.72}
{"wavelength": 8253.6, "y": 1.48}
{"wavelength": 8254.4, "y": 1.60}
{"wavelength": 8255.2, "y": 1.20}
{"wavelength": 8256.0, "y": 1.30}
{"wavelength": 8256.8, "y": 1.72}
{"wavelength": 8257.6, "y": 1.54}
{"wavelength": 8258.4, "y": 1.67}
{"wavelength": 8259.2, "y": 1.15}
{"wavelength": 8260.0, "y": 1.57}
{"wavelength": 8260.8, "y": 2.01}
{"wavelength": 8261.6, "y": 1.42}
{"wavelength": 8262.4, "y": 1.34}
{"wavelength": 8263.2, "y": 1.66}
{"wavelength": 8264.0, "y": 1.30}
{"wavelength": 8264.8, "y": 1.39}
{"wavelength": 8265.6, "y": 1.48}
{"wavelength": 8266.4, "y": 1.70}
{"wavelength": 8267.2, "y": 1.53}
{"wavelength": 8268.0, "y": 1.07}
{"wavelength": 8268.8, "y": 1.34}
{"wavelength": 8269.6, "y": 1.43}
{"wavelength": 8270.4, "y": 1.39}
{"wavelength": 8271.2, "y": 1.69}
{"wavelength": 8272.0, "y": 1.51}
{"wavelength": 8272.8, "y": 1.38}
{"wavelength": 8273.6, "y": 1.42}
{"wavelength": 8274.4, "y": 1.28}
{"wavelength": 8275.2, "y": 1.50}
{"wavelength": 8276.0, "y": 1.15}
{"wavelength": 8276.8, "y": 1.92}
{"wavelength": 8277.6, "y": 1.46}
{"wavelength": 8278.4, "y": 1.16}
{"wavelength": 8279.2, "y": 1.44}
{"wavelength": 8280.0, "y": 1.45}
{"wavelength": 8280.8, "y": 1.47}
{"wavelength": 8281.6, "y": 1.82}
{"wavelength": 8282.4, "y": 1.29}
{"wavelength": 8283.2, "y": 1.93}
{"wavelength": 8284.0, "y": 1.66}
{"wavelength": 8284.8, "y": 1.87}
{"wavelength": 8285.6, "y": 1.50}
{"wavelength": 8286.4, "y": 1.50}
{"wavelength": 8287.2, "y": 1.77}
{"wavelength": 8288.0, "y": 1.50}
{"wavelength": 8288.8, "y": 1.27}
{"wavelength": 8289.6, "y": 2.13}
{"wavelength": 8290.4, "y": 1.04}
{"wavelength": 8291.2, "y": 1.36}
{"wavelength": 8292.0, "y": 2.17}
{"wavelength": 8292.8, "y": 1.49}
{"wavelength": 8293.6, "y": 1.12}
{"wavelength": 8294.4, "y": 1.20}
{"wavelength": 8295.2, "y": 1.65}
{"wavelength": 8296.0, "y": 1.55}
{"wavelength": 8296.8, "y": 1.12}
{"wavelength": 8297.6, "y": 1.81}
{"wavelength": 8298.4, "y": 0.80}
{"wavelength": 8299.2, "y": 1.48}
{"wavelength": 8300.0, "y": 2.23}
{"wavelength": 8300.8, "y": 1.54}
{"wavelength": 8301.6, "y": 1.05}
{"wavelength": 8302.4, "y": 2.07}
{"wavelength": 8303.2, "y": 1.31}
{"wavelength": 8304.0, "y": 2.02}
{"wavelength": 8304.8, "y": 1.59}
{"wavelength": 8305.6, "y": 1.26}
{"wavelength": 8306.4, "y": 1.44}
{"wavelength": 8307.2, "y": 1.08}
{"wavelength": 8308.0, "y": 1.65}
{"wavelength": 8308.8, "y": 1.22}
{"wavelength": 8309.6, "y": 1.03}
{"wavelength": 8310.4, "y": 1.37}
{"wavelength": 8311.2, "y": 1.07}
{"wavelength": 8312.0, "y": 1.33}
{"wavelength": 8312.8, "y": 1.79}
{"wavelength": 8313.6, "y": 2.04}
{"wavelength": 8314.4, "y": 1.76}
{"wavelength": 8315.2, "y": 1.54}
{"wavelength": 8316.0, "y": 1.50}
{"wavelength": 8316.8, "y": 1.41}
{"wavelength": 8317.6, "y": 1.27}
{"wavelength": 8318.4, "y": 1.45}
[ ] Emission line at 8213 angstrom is [S II] 6716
